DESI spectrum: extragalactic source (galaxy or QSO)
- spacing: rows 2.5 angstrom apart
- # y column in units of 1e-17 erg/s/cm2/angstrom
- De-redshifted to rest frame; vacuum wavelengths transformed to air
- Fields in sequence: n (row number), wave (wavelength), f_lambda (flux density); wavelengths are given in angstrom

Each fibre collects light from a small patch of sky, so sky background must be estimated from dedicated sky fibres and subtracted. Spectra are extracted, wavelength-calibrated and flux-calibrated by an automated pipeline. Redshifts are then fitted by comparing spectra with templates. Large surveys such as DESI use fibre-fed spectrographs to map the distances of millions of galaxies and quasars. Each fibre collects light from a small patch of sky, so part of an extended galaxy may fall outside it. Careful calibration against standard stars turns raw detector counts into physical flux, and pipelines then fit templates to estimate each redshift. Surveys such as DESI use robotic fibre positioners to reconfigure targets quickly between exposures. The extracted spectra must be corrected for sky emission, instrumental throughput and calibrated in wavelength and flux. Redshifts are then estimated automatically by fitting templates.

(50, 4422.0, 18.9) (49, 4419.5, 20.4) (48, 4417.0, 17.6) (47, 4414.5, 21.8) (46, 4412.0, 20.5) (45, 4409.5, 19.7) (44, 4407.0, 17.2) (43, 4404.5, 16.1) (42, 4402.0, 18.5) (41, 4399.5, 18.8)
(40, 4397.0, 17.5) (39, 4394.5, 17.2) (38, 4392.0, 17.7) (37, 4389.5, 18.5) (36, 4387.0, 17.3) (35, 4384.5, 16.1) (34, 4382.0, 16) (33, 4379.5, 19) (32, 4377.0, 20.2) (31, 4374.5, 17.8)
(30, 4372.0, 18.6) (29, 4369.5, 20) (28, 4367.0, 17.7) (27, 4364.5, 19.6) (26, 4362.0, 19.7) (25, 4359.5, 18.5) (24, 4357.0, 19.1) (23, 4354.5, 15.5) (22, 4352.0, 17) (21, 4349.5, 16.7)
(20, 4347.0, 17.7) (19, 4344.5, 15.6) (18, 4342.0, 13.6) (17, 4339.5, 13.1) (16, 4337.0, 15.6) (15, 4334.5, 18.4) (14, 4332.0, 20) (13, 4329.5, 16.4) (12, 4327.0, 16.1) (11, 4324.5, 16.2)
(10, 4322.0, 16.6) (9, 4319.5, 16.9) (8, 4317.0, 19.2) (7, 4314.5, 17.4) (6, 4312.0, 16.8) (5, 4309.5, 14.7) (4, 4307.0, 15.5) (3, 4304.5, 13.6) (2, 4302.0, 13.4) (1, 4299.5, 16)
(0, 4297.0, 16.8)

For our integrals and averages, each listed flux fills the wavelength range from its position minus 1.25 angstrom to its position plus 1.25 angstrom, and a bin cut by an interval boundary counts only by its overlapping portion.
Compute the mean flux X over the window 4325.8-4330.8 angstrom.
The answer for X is 16.3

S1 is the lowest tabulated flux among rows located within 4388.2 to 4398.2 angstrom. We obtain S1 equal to 17.2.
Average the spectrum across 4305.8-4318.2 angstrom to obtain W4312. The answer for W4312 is 16.7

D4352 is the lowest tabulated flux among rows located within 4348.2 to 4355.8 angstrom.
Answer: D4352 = 15.5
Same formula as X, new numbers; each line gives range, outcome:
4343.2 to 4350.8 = 16.6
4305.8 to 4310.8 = 15.1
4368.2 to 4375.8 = 18.8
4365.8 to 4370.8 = 18.9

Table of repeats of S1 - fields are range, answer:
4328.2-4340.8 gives 13.1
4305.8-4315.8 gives 14.7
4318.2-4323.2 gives 16.6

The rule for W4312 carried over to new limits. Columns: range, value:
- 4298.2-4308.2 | 14.6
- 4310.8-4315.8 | 17.1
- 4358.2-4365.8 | 19.3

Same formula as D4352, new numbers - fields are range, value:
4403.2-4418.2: 16.1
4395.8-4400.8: 17.5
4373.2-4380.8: 17.8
